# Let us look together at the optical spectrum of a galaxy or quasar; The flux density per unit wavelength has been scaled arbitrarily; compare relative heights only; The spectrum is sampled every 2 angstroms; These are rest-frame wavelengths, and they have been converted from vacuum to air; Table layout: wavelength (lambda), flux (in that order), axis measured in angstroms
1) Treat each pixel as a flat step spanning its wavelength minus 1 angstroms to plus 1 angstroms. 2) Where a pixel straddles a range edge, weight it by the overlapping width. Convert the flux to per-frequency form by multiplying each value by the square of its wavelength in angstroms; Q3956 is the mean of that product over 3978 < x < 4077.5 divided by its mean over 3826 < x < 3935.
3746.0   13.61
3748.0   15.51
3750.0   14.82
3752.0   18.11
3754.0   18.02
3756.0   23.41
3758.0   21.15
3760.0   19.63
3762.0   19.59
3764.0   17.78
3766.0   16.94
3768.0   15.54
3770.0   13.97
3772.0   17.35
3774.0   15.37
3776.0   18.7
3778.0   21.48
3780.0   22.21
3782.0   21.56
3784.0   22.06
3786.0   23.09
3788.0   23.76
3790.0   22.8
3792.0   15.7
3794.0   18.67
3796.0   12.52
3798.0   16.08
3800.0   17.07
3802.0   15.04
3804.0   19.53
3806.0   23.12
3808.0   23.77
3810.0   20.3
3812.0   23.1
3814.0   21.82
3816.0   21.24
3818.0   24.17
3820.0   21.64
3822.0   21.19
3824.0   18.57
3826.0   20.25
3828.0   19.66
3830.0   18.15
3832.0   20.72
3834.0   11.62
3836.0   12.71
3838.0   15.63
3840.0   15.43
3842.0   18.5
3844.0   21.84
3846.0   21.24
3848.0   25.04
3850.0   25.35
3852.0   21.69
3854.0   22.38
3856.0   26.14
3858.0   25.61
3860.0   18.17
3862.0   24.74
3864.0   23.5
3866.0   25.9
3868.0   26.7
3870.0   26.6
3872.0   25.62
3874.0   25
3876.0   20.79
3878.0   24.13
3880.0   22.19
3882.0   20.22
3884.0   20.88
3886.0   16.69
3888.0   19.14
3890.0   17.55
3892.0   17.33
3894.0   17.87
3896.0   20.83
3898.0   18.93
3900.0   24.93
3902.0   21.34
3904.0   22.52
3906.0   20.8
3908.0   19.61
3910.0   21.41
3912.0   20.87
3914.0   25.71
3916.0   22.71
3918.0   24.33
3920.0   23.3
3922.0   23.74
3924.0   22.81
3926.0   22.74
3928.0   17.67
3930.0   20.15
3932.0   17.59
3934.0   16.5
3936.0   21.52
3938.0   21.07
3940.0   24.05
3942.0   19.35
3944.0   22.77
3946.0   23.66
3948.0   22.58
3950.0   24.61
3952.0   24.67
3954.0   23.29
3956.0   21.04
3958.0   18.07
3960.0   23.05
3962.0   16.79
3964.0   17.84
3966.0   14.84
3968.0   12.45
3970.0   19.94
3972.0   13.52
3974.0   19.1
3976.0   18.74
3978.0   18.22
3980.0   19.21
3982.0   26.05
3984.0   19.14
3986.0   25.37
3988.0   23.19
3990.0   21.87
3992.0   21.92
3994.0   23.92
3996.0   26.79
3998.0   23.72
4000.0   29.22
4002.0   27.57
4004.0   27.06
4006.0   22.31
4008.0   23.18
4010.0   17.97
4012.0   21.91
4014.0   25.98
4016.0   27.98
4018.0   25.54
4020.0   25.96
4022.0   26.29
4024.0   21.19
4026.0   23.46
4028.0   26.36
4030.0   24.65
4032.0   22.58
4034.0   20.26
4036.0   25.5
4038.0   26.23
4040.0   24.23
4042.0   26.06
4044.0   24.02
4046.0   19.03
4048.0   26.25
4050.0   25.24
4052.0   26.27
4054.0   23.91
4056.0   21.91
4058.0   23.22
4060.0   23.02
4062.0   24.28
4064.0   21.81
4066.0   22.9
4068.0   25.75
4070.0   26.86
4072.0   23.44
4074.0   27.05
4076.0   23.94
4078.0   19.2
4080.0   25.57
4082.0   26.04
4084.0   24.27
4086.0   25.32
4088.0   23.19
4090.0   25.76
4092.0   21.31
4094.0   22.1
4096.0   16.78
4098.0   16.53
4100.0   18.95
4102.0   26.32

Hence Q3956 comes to 1.2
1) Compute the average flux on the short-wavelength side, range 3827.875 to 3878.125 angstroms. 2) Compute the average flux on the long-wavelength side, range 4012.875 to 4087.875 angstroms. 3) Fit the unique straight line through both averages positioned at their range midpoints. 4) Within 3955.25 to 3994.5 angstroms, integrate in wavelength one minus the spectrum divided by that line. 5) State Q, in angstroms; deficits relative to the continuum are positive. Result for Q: 6.2 angstroms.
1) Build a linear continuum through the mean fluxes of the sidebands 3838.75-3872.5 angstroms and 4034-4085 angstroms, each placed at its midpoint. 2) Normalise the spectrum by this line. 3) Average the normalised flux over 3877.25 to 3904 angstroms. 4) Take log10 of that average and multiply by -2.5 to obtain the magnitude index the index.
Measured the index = 0.15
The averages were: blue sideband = 23.1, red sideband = 24.2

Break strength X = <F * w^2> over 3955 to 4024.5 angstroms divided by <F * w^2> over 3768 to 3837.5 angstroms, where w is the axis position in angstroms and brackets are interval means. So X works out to 1.25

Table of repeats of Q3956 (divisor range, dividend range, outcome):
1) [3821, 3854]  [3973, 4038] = 1.33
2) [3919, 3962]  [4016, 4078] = 1.19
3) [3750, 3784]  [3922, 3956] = 1.26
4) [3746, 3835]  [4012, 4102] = 1.42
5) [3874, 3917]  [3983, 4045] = 1.23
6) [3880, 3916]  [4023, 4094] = 1.27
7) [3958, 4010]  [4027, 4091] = 1.18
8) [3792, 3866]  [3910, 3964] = 1.13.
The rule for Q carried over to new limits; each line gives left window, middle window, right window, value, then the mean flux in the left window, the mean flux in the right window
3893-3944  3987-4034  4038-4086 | -2.3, 21.3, 24.2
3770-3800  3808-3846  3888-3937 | 0.5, 19.1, 20.9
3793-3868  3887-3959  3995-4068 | 2.9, 20.4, 24.3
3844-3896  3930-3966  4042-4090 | 3.4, 22.4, 24.1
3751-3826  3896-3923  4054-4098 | -1.4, 19.6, 23.4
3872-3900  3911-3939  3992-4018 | 0.5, 20.5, 24.7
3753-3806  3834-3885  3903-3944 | -4.3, 18.9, 21.5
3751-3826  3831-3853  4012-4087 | 1.6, 19.6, 24.3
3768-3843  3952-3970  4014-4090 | 2.8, 19.1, 24.3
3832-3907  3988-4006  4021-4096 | -1.5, 21.2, 23.9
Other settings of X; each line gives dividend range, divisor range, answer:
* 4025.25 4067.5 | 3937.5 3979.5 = 1.25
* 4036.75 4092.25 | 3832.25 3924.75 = 1.23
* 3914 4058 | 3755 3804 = 1.33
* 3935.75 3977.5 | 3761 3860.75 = 1.10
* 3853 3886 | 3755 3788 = 1.27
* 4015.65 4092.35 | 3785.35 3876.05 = 1.30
